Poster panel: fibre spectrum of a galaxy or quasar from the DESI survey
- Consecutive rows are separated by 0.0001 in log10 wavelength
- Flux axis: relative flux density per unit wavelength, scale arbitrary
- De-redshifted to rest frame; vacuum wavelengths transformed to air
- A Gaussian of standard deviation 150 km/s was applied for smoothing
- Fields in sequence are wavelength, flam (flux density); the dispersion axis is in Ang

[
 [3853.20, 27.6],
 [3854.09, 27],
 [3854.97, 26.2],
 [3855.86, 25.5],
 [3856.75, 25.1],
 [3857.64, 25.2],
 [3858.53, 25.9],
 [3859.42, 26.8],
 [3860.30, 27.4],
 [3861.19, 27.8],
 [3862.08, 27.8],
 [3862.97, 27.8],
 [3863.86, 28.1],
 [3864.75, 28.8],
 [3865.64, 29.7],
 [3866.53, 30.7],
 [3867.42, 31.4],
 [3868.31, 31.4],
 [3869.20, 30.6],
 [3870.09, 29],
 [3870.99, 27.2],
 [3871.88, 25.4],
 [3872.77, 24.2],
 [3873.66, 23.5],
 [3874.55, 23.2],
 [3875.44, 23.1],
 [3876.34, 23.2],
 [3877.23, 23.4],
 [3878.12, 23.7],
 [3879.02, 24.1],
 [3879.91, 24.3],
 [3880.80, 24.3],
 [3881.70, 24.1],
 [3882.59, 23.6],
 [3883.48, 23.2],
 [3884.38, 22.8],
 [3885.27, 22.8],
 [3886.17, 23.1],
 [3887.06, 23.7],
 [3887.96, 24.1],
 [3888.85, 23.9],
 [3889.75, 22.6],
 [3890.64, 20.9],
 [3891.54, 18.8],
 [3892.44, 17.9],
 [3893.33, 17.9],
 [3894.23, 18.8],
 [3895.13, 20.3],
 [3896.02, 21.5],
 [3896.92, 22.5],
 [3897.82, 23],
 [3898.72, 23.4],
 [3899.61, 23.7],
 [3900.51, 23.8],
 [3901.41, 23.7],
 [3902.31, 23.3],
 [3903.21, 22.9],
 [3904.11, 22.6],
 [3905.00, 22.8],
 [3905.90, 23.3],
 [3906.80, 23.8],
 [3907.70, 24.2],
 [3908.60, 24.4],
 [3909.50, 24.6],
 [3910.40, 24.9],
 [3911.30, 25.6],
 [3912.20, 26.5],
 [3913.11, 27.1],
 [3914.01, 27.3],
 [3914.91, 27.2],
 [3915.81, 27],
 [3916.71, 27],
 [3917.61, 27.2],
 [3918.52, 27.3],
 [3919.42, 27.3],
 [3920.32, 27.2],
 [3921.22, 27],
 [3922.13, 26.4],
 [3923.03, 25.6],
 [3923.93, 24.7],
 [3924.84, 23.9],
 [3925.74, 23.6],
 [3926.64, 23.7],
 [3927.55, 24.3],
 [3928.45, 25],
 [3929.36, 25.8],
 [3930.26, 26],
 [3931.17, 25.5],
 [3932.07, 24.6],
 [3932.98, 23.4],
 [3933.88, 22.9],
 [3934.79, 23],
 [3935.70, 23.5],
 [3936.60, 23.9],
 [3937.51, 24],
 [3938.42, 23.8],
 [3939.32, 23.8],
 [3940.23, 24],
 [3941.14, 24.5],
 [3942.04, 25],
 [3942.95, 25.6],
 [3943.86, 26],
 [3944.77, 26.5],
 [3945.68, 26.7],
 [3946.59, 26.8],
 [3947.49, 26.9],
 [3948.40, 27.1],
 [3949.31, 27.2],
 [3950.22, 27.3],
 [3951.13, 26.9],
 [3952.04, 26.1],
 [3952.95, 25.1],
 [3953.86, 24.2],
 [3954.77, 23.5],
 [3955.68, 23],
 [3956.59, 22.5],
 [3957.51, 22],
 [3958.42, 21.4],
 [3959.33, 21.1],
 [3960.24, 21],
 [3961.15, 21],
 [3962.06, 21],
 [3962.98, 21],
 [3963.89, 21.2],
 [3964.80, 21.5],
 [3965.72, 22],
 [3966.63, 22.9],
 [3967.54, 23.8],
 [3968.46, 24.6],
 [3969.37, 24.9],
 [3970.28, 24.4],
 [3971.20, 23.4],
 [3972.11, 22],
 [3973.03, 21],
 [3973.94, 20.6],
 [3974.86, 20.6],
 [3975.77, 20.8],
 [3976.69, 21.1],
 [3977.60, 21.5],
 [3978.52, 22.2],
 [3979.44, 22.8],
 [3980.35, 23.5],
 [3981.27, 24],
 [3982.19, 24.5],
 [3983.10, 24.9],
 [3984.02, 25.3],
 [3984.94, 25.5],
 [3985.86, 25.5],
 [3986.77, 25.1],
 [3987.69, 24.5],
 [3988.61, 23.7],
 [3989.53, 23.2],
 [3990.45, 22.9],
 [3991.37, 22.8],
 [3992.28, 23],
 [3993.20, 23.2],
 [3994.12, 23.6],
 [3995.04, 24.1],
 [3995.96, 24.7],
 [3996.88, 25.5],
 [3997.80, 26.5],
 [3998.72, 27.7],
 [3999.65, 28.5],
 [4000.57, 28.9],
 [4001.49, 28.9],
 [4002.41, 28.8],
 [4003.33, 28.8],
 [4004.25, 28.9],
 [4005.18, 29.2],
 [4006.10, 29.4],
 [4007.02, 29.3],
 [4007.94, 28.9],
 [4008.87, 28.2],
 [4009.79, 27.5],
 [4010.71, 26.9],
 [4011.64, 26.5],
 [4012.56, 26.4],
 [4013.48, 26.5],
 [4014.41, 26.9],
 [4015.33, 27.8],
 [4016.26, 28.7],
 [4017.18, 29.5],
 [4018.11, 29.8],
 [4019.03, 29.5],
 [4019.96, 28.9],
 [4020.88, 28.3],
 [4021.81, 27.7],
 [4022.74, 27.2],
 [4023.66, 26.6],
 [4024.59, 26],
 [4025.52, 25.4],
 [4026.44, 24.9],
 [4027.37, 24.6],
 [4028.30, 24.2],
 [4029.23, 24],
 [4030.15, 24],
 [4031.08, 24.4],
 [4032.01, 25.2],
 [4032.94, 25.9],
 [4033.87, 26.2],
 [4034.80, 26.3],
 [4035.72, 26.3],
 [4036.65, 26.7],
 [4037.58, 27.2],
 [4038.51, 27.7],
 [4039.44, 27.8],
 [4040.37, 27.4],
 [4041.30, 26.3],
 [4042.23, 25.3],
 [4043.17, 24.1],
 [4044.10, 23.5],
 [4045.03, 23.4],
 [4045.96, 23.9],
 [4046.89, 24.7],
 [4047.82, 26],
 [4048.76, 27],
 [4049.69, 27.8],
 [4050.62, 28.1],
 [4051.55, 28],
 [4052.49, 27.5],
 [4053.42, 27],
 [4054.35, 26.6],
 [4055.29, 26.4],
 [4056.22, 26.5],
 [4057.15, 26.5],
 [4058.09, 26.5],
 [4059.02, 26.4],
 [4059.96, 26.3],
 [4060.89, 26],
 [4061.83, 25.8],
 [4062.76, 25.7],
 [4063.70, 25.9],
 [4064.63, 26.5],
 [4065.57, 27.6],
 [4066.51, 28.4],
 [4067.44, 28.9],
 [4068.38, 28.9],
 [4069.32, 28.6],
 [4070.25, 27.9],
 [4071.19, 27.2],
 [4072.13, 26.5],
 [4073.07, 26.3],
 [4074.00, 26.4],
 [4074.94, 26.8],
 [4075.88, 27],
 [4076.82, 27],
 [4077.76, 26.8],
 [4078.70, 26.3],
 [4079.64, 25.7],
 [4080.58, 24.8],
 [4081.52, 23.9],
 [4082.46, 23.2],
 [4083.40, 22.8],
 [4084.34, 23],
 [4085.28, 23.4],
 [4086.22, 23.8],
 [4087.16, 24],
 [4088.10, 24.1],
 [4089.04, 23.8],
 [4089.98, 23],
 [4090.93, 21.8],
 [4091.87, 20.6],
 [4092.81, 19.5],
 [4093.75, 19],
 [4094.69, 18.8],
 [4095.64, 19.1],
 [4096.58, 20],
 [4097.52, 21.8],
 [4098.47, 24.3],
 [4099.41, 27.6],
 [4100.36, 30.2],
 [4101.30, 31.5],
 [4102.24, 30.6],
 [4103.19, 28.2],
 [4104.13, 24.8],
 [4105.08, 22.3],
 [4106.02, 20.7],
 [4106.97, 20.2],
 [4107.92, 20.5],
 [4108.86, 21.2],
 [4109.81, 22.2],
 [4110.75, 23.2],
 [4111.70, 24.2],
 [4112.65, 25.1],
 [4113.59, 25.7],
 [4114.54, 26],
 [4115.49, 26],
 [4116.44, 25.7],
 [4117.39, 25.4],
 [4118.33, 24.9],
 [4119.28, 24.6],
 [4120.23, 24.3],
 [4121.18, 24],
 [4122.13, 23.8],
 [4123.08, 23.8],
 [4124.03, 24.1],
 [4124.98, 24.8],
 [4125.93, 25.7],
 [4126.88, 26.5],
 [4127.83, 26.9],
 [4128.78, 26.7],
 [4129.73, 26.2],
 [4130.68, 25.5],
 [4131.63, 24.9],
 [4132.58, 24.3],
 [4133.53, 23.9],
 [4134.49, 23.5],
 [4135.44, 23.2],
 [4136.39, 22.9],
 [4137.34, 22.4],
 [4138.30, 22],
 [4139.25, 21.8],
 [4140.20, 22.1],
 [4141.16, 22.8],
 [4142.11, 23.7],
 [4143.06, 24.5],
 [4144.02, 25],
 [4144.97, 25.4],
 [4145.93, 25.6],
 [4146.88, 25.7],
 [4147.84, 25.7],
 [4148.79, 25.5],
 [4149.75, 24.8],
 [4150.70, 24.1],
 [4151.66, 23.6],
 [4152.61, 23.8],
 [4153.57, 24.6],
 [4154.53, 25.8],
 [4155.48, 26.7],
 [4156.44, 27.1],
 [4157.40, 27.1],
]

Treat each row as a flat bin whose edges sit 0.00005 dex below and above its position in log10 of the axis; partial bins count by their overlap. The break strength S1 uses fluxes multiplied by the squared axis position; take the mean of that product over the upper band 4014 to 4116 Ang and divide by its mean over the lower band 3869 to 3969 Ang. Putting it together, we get 1.1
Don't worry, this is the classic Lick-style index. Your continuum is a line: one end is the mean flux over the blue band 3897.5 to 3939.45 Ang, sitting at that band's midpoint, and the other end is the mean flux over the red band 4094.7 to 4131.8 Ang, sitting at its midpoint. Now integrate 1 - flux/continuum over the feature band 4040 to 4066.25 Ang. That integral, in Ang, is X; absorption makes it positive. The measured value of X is -1.6 Ang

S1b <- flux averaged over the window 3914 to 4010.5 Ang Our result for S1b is 24.8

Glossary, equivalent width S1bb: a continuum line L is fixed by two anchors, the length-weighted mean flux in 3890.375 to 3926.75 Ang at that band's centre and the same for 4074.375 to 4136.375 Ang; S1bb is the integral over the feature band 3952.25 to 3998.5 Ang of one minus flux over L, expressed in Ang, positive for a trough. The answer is 1.9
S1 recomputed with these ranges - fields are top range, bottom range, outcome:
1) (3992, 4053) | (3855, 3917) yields 1.16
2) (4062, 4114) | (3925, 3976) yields 1.11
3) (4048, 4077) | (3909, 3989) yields 1.18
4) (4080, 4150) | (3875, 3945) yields 1.11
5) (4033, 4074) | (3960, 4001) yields 1.17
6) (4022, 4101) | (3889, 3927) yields 1.14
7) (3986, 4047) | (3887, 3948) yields 1.14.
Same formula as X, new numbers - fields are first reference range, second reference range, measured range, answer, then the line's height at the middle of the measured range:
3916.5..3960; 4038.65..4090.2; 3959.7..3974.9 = 1.8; 25.2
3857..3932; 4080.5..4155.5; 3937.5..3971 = 0.8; 24.6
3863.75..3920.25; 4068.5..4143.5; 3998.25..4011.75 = -2.2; 24.4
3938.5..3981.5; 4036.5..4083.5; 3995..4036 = -3.3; 25.1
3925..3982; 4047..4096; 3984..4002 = -0.7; 24.3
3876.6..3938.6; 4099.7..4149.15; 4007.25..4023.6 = -2.4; 24.3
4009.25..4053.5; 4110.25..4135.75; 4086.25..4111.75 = 2.1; 25.3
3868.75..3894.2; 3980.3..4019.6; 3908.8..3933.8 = -1.3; 24.5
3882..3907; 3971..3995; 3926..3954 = -2.9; 22.7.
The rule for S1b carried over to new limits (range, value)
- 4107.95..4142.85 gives 24.2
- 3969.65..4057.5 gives 25.8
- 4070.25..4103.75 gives 24.6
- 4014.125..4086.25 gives 26.3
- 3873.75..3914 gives 23.1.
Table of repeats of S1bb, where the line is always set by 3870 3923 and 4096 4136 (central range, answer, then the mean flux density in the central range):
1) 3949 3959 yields -0.1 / 24.4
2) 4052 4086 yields -2.4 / 26.3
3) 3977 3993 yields 0.3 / 23.8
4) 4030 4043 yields -0.9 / 26.2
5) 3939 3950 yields -0.8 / 25.9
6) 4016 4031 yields -1.4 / 26.7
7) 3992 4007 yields -1.6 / 27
